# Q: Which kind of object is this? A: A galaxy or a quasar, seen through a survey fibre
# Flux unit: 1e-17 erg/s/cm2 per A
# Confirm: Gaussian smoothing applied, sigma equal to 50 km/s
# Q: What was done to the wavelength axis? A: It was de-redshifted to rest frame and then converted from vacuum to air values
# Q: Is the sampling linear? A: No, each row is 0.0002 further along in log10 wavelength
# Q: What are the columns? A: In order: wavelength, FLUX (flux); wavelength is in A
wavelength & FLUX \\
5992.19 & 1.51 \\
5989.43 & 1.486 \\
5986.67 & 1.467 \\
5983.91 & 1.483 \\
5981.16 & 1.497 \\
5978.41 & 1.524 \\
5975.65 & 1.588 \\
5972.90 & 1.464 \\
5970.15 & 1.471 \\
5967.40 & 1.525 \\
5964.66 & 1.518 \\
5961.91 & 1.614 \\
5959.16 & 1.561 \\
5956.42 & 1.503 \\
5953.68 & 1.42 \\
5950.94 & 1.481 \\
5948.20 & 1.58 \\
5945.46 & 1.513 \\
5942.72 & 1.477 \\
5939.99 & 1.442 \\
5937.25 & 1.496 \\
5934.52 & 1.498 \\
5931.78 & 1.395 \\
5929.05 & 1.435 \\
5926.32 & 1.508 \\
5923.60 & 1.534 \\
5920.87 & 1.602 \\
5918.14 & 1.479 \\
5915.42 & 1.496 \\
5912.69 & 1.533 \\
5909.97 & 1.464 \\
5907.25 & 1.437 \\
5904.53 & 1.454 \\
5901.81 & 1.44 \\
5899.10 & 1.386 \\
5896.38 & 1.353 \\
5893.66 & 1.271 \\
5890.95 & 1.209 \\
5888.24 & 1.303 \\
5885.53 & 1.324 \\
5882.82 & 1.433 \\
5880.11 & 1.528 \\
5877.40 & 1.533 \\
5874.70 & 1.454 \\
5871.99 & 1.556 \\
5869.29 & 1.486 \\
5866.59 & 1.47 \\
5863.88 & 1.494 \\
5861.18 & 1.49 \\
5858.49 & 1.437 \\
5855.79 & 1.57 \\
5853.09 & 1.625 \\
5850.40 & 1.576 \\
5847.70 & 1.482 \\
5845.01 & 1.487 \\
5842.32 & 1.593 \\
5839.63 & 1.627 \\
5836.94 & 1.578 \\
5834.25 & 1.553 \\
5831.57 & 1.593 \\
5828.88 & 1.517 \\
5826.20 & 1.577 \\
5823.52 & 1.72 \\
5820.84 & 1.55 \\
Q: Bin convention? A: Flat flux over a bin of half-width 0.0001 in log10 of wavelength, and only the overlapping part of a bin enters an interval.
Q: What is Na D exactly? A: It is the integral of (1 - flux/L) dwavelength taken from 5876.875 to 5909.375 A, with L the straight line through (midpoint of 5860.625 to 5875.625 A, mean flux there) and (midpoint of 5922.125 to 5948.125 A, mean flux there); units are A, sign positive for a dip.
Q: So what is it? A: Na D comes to 2.2 A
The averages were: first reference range 1.49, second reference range 1.48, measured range 1.39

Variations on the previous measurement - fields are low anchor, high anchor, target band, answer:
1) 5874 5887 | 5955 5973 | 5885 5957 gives 2.06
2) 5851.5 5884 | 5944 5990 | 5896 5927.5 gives 0.66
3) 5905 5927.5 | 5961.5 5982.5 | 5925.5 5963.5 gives 0.47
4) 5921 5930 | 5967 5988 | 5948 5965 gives -0.19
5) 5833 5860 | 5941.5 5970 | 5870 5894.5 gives 2.15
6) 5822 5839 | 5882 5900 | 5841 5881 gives -1.79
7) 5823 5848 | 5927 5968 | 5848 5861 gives 0.15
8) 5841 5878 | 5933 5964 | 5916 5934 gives 0.21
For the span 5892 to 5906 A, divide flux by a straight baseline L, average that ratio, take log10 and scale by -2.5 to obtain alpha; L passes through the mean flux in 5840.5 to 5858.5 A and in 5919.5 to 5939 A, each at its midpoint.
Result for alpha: 0.10 mag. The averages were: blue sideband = 1.55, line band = 1.38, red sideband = 1.49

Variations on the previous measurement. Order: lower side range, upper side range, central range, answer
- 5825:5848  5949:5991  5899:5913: 0.058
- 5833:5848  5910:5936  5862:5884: 0.028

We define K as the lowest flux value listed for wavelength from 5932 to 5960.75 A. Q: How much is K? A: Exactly 1.42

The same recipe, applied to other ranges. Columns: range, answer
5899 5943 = 1.386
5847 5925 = 1.209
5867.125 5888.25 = 1.303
